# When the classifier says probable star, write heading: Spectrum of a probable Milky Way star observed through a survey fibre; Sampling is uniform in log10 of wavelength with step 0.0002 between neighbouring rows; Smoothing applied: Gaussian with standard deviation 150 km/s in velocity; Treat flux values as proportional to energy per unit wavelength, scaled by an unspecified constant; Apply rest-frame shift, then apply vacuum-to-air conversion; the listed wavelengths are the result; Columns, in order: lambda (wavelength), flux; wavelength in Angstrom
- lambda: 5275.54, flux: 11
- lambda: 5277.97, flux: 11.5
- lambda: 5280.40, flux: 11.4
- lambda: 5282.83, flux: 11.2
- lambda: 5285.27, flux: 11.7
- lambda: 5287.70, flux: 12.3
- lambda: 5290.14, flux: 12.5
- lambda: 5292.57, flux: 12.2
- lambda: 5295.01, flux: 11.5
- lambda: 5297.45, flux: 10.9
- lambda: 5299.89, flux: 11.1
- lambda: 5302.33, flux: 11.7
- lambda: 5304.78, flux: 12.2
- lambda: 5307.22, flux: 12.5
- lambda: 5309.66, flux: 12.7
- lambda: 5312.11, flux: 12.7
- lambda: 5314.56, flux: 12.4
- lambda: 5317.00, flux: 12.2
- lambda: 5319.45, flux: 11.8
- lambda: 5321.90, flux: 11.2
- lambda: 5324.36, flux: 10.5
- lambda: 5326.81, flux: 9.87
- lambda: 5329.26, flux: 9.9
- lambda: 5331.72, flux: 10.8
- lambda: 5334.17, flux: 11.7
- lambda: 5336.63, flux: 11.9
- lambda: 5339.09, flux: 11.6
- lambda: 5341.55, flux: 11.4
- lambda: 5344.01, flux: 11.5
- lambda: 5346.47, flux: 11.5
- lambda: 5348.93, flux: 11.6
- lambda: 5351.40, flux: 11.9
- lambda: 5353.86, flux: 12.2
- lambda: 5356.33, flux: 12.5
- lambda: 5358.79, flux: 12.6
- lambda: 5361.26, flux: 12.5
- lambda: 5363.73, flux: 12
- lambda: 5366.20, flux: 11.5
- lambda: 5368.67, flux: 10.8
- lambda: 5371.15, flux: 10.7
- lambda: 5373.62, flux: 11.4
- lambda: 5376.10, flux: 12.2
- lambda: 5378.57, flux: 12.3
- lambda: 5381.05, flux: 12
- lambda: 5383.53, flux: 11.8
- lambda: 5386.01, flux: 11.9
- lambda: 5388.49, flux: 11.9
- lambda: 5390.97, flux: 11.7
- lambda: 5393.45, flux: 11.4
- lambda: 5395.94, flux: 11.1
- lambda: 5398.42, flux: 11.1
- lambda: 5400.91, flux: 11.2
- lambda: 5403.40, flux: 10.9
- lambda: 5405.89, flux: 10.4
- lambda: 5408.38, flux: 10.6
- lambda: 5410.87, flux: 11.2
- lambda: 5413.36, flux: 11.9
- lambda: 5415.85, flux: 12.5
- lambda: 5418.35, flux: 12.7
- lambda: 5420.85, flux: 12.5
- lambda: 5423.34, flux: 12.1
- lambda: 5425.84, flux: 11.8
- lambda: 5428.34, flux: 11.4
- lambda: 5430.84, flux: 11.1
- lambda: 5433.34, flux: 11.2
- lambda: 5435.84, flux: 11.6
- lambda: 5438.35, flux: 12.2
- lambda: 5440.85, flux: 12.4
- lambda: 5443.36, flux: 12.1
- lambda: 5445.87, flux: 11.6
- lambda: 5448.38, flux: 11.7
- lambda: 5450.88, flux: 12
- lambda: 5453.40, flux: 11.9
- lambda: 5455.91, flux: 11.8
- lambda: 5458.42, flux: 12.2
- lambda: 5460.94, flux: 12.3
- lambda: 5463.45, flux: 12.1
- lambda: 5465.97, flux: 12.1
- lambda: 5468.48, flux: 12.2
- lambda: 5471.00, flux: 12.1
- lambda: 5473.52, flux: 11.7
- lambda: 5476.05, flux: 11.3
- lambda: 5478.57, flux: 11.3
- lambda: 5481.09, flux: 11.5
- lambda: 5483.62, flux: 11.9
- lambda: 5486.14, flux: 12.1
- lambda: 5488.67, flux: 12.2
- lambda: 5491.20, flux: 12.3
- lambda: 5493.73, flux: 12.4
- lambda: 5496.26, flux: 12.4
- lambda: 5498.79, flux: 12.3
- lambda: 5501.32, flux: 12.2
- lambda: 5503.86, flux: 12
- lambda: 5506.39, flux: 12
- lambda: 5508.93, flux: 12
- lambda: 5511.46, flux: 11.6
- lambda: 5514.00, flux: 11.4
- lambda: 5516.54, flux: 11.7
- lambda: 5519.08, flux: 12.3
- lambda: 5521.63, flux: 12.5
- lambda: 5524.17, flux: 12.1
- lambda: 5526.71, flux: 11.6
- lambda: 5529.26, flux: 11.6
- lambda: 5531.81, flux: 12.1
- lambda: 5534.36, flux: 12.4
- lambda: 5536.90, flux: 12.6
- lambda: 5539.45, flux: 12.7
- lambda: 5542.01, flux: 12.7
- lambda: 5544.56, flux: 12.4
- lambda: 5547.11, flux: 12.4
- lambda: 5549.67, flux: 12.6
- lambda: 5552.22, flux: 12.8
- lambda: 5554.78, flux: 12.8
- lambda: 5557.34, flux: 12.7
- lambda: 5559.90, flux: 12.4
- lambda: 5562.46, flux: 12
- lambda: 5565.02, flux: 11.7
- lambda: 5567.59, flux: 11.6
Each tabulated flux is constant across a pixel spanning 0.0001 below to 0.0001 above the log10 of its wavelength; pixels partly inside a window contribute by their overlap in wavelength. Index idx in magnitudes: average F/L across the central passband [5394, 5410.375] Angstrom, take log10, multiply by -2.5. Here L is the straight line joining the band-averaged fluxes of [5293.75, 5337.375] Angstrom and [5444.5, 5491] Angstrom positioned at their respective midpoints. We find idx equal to 0.08 mag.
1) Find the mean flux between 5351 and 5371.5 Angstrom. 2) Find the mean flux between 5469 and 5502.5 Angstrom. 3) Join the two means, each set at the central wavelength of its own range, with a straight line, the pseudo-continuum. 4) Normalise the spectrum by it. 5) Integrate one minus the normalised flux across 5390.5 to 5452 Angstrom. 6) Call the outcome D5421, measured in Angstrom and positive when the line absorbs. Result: 1.7 Angstrom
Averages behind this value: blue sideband 11.9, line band 11.6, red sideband 12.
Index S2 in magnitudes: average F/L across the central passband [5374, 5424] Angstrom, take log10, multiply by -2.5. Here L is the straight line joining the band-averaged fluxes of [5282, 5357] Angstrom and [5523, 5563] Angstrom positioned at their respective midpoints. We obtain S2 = 0.02 mag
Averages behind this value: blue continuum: 11.7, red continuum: 12.4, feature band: 11.7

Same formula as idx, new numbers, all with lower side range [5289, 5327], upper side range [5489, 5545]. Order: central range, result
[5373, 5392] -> 0.00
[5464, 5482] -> 0.03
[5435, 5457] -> 0.01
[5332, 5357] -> 0.01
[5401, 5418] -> 0.06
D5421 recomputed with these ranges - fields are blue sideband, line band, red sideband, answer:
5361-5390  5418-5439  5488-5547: 0.16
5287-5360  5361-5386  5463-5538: 0.19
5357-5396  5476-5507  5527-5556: 0.54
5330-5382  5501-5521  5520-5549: 0.50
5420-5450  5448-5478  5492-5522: -0.10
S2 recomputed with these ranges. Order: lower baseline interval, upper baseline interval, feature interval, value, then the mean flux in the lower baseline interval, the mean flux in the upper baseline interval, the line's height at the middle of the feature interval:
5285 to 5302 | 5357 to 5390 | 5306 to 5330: 0.015 mag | 11.7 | 11.8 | 11.8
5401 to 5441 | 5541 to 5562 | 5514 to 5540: 0.026 mag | 11.6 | 12.6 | 12.4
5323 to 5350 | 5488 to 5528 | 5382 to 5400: -0.014 mag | 11.1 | 12.1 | 11.4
